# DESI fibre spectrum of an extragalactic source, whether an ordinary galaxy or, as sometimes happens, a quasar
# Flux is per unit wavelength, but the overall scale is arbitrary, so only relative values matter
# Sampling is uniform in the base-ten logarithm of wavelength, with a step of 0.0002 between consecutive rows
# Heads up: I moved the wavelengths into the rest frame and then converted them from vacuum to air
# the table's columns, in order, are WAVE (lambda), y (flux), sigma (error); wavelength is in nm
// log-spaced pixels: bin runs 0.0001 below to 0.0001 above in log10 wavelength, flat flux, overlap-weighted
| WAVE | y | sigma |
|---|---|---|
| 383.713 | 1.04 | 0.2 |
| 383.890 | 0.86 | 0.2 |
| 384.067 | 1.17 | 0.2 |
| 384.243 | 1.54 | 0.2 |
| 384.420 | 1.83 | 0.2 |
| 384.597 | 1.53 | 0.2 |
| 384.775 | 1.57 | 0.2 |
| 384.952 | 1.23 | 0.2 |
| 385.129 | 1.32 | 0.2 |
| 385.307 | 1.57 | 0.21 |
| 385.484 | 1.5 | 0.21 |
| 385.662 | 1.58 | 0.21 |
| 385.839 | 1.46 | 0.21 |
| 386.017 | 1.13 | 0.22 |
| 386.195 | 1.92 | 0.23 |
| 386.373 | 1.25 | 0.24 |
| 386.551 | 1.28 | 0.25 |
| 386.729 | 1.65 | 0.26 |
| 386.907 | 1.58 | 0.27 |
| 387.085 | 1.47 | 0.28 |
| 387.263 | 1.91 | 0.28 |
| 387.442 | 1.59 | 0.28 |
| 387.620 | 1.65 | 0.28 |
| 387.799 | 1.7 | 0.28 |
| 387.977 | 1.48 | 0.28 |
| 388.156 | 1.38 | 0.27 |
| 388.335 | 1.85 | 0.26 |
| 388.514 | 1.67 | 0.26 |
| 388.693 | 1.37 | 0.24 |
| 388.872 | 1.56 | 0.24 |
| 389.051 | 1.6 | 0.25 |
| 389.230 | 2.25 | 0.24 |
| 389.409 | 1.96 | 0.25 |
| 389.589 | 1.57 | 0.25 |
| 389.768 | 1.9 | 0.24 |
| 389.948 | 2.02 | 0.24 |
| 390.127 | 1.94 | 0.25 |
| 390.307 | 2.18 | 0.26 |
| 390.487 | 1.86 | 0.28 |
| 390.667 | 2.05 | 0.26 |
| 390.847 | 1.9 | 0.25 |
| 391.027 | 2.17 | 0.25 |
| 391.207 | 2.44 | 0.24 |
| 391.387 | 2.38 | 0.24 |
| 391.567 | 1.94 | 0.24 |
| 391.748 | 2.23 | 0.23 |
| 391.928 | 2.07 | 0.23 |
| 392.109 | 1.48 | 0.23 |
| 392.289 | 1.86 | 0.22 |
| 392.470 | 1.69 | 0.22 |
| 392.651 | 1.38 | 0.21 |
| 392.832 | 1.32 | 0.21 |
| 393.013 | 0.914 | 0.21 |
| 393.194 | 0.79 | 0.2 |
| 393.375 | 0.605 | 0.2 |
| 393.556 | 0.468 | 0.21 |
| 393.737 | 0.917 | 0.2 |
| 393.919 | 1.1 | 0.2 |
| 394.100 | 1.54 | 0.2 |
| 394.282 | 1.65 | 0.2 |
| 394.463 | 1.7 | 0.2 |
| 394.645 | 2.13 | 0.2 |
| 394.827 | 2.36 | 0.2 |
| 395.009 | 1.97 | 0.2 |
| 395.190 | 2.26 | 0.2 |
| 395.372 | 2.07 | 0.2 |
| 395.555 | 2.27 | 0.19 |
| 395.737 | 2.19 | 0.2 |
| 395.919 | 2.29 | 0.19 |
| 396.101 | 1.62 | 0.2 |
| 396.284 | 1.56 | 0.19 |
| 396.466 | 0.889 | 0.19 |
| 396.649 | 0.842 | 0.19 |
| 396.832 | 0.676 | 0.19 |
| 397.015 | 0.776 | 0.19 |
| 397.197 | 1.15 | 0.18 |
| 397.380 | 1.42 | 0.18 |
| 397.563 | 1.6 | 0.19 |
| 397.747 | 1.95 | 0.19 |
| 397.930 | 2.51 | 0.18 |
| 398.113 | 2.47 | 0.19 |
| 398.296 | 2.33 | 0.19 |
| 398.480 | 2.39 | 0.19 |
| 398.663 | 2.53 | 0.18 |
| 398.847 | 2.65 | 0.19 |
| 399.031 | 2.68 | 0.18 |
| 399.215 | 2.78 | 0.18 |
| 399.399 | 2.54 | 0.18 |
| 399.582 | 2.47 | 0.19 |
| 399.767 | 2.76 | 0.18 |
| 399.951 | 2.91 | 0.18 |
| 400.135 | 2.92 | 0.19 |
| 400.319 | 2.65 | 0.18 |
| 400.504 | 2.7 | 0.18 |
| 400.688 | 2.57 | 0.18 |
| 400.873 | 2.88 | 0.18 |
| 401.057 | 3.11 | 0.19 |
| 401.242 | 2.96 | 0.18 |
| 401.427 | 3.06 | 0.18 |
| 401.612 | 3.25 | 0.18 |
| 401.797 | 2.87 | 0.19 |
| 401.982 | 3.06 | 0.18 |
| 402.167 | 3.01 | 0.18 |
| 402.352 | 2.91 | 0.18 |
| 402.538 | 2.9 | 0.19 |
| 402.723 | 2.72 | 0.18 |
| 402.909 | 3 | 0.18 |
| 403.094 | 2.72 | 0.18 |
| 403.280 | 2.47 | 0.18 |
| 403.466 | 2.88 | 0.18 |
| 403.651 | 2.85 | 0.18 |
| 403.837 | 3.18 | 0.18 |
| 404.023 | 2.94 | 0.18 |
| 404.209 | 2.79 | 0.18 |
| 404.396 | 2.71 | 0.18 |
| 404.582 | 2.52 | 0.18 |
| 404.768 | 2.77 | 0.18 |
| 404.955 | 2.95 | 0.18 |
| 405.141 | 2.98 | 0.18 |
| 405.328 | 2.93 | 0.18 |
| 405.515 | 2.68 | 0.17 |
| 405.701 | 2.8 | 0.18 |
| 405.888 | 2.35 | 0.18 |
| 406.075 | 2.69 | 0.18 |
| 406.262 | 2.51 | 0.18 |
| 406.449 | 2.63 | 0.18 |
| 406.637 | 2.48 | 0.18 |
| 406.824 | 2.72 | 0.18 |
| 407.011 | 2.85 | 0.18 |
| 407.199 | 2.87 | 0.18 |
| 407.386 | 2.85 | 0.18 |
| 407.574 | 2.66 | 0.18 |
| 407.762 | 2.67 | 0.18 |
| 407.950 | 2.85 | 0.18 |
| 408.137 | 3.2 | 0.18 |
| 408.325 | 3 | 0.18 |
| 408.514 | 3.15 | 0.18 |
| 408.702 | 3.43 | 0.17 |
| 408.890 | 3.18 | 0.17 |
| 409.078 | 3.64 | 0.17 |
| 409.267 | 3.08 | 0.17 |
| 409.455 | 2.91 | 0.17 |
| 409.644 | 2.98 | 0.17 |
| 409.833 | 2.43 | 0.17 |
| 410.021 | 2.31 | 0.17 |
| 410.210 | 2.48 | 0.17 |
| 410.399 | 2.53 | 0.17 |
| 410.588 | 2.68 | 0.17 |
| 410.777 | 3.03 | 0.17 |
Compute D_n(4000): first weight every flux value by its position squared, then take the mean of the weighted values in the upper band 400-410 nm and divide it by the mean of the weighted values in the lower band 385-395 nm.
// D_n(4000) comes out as 1.9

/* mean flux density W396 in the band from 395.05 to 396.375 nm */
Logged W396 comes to 2.04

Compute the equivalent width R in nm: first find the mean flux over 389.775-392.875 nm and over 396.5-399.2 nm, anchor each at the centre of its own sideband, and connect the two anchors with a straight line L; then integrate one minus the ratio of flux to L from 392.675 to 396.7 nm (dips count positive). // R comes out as 0.79 nm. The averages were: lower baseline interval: 1.94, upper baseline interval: 1.86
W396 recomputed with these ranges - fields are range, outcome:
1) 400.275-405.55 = 2.87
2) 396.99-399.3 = 2.13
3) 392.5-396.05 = 1.58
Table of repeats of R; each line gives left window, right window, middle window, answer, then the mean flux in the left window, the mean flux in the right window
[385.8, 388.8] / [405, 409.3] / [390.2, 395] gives 0.57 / 1.55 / 2.88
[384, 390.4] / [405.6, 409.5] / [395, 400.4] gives 0.50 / 1.62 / 2.88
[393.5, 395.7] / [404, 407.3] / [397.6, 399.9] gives -0.41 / 1.74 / 2.73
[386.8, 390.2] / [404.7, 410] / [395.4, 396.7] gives 0.27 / 1.71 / 2.86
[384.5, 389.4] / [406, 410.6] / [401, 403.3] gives -0.44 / 1.56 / 2.83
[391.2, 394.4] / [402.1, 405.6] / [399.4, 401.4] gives -0.32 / 1.46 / 2.84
